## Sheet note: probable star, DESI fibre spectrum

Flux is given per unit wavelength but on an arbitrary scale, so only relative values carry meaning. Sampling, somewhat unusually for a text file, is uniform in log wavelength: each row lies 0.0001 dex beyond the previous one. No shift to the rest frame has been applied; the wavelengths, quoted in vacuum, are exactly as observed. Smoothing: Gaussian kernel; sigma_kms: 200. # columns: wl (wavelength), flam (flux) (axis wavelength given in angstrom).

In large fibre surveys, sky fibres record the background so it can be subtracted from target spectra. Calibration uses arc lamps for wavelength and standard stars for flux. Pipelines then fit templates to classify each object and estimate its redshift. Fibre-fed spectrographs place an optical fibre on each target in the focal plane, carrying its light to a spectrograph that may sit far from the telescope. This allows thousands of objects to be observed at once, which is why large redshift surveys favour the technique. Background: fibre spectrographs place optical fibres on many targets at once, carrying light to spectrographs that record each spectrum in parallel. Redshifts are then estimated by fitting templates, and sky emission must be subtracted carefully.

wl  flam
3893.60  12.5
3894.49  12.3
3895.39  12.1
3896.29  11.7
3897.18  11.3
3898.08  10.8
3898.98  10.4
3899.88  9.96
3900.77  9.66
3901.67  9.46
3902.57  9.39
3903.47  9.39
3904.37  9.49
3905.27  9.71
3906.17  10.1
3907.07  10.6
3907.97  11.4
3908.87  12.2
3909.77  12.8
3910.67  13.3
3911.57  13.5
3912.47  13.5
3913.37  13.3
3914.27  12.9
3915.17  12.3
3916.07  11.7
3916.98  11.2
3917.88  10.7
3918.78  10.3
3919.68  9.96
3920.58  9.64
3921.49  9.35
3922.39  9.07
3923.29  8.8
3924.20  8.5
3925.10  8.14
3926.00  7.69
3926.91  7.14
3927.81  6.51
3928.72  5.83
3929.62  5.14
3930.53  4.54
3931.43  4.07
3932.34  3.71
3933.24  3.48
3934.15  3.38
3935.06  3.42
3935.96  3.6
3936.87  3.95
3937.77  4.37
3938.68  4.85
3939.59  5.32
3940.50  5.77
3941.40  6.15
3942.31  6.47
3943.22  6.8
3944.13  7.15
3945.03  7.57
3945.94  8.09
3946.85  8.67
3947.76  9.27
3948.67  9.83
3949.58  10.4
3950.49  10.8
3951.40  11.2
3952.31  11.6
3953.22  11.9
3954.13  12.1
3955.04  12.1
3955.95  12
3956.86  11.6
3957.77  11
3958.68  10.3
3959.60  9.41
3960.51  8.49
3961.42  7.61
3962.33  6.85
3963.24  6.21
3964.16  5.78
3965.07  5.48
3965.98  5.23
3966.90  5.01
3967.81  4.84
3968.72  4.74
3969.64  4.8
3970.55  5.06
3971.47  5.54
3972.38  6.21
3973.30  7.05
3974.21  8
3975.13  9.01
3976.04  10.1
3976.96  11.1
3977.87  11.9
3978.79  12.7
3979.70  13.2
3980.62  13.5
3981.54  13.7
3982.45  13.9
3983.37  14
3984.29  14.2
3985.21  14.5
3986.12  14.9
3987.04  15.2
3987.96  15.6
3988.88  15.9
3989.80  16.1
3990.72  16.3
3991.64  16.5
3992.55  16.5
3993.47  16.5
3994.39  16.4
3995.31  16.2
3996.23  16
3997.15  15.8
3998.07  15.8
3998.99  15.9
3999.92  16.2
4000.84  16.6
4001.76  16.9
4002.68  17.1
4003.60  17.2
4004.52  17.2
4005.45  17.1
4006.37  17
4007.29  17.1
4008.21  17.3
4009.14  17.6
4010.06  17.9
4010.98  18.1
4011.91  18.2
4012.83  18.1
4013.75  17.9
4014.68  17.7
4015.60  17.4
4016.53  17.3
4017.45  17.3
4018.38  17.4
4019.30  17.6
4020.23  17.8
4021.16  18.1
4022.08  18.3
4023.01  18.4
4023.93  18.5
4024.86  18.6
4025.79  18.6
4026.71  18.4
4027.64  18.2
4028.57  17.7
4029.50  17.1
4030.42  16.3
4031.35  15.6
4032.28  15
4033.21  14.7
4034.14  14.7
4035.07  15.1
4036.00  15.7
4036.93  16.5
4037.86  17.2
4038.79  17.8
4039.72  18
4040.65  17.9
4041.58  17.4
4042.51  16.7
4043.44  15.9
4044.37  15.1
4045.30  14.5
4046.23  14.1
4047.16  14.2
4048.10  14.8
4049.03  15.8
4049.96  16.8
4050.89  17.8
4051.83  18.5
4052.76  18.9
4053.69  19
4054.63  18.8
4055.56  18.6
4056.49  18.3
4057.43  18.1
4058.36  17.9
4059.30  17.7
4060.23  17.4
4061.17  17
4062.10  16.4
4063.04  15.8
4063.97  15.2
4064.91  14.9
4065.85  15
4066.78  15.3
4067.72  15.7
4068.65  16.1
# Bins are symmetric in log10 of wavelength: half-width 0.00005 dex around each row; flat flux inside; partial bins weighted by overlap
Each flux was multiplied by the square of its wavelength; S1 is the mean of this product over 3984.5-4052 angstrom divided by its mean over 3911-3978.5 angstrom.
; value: 2.14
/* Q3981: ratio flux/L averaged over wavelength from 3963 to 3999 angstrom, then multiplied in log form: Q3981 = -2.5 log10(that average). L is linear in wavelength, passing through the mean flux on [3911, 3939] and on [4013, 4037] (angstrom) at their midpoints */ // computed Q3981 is 0.15 mag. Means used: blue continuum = 7.92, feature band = 11.6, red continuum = 17.2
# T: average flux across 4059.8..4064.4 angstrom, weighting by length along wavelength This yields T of 16.4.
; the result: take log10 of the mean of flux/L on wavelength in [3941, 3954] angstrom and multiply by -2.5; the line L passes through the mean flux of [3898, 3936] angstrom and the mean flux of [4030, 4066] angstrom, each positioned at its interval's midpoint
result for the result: 0.20 mag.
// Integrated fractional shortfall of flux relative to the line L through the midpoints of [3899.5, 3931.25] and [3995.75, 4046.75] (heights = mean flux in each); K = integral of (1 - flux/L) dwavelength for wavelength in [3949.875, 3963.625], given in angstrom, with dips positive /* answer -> 2.58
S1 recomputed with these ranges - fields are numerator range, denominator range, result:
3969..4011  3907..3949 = 1.78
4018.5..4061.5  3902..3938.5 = 2.09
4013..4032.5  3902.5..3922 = 1.66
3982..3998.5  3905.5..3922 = 1.40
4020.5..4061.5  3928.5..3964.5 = 2.37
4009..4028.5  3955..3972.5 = 2.53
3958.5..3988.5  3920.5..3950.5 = 1.48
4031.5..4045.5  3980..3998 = 1.08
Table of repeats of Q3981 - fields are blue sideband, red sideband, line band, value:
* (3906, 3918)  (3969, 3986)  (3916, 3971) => 0.439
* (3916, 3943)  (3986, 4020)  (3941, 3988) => 0.195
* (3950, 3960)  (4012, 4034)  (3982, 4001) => -0.076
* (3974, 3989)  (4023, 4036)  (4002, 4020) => -0.142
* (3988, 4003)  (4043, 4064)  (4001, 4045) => -0.042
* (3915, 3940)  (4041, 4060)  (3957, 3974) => 0.420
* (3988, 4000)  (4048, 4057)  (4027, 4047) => 0.075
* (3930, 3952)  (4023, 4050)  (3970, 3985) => -0.024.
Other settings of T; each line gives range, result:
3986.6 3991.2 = 15.8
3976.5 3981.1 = 12.5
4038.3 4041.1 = 17.9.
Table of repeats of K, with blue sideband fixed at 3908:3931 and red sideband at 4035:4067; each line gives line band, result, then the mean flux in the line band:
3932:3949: 8.0 angstrom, 5.88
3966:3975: 4.9 angstrom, 5.79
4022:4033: -1.4 angstrom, 17.5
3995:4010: -2.6 angstrom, 16.7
